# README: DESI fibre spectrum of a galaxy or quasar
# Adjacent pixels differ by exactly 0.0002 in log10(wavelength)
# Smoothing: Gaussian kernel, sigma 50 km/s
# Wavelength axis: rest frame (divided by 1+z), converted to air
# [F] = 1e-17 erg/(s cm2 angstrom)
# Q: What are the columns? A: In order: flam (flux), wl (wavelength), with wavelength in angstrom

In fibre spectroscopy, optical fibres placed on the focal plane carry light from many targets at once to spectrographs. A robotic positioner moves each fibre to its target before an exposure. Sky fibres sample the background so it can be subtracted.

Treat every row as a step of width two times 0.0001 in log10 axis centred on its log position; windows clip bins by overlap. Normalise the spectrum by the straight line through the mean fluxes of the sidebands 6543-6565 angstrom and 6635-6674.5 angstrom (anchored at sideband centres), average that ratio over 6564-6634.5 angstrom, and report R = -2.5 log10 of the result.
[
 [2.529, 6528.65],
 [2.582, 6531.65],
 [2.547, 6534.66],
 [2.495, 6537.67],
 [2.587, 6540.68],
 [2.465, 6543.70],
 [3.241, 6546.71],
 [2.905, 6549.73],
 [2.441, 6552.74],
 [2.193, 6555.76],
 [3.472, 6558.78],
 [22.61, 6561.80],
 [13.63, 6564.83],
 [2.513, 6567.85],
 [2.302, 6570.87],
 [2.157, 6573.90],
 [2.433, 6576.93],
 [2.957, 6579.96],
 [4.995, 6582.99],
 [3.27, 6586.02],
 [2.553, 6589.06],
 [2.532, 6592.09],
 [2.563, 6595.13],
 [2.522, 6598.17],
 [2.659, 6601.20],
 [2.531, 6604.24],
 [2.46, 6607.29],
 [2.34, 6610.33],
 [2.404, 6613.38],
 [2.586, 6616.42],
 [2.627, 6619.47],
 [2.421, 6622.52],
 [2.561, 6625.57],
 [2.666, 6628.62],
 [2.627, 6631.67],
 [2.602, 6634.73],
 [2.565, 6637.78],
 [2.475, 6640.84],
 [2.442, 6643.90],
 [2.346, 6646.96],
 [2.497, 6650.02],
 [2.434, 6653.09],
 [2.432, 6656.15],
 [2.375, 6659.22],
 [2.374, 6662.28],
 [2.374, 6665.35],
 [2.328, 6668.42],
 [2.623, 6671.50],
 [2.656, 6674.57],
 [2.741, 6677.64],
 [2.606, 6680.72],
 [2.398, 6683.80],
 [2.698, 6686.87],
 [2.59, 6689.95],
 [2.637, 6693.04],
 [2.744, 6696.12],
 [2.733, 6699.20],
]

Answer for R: 0.458 mag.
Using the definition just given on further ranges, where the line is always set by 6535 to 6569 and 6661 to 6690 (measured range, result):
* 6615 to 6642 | 0.38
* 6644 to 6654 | 0.29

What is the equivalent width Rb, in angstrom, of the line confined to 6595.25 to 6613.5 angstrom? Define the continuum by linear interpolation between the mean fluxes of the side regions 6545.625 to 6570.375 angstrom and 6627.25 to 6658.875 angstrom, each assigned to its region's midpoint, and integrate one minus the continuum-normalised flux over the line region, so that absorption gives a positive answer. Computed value 7.7 angstrom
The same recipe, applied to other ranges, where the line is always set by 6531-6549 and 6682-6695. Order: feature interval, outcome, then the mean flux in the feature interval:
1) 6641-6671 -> 2.2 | 2.41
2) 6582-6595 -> -2.7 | 3.19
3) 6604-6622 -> 1.0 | 2.48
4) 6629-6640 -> 0.1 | 2.6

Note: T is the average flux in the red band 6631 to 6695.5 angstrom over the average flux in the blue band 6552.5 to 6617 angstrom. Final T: 0.61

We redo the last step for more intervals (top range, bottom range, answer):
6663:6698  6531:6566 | 0.49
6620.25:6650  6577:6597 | 0.82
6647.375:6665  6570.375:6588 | 0.79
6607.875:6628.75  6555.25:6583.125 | 0.41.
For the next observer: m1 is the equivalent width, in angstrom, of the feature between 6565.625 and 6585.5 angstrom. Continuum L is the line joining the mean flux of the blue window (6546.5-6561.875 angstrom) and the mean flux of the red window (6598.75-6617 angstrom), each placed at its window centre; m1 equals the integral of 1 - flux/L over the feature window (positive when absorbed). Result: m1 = 3.06 angstrom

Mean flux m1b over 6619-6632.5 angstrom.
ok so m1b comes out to 2.58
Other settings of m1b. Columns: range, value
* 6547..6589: 5.07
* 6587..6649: 2.53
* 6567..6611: 2.73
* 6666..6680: 2.57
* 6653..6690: 2.51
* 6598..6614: 2.49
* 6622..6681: 2.51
